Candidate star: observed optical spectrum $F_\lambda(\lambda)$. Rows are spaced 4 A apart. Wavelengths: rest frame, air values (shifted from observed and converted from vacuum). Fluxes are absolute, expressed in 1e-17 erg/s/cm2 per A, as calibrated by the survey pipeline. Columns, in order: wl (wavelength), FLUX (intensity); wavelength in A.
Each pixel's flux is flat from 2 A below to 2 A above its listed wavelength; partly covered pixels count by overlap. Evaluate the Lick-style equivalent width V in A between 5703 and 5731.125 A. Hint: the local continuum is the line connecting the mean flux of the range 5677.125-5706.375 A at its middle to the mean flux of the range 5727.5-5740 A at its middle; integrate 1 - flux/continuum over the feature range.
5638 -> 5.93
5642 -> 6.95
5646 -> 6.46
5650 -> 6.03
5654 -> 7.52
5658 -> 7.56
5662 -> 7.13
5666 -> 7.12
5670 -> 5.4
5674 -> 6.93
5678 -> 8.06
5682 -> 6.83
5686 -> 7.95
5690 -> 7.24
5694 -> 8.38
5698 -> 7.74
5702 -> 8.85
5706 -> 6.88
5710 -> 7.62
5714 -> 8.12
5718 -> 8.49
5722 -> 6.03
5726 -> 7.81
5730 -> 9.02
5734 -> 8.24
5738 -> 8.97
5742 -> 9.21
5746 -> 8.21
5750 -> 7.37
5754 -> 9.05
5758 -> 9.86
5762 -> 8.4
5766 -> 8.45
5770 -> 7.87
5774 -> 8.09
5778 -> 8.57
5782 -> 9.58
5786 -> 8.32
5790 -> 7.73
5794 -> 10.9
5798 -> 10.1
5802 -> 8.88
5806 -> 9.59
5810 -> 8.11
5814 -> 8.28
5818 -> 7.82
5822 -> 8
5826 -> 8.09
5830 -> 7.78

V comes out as 2.1 A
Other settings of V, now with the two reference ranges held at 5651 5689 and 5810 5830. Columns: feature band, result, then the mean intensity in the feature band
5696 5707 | -0.88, 7.91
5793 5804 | -2.75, 9.87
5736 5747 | -1.87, 8.85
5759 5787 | -2.80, 8.52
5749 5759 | -1.51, 8.79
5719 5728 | 0.44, 7.09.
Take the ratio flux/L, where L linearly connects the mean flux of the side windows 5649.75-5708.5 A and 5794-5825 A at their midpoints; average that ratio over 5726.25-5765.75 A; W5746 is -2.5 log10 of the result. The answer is -0.07 mag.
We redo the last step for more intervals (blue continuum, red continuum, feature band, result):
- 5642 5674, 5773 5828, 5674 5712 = -0.063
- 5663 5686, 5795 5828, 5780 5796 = -0.092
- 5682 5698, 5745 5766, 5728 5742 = -0.063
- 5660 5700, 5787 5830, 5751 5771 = -0.069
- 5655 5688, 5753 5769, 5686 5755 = 0.003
